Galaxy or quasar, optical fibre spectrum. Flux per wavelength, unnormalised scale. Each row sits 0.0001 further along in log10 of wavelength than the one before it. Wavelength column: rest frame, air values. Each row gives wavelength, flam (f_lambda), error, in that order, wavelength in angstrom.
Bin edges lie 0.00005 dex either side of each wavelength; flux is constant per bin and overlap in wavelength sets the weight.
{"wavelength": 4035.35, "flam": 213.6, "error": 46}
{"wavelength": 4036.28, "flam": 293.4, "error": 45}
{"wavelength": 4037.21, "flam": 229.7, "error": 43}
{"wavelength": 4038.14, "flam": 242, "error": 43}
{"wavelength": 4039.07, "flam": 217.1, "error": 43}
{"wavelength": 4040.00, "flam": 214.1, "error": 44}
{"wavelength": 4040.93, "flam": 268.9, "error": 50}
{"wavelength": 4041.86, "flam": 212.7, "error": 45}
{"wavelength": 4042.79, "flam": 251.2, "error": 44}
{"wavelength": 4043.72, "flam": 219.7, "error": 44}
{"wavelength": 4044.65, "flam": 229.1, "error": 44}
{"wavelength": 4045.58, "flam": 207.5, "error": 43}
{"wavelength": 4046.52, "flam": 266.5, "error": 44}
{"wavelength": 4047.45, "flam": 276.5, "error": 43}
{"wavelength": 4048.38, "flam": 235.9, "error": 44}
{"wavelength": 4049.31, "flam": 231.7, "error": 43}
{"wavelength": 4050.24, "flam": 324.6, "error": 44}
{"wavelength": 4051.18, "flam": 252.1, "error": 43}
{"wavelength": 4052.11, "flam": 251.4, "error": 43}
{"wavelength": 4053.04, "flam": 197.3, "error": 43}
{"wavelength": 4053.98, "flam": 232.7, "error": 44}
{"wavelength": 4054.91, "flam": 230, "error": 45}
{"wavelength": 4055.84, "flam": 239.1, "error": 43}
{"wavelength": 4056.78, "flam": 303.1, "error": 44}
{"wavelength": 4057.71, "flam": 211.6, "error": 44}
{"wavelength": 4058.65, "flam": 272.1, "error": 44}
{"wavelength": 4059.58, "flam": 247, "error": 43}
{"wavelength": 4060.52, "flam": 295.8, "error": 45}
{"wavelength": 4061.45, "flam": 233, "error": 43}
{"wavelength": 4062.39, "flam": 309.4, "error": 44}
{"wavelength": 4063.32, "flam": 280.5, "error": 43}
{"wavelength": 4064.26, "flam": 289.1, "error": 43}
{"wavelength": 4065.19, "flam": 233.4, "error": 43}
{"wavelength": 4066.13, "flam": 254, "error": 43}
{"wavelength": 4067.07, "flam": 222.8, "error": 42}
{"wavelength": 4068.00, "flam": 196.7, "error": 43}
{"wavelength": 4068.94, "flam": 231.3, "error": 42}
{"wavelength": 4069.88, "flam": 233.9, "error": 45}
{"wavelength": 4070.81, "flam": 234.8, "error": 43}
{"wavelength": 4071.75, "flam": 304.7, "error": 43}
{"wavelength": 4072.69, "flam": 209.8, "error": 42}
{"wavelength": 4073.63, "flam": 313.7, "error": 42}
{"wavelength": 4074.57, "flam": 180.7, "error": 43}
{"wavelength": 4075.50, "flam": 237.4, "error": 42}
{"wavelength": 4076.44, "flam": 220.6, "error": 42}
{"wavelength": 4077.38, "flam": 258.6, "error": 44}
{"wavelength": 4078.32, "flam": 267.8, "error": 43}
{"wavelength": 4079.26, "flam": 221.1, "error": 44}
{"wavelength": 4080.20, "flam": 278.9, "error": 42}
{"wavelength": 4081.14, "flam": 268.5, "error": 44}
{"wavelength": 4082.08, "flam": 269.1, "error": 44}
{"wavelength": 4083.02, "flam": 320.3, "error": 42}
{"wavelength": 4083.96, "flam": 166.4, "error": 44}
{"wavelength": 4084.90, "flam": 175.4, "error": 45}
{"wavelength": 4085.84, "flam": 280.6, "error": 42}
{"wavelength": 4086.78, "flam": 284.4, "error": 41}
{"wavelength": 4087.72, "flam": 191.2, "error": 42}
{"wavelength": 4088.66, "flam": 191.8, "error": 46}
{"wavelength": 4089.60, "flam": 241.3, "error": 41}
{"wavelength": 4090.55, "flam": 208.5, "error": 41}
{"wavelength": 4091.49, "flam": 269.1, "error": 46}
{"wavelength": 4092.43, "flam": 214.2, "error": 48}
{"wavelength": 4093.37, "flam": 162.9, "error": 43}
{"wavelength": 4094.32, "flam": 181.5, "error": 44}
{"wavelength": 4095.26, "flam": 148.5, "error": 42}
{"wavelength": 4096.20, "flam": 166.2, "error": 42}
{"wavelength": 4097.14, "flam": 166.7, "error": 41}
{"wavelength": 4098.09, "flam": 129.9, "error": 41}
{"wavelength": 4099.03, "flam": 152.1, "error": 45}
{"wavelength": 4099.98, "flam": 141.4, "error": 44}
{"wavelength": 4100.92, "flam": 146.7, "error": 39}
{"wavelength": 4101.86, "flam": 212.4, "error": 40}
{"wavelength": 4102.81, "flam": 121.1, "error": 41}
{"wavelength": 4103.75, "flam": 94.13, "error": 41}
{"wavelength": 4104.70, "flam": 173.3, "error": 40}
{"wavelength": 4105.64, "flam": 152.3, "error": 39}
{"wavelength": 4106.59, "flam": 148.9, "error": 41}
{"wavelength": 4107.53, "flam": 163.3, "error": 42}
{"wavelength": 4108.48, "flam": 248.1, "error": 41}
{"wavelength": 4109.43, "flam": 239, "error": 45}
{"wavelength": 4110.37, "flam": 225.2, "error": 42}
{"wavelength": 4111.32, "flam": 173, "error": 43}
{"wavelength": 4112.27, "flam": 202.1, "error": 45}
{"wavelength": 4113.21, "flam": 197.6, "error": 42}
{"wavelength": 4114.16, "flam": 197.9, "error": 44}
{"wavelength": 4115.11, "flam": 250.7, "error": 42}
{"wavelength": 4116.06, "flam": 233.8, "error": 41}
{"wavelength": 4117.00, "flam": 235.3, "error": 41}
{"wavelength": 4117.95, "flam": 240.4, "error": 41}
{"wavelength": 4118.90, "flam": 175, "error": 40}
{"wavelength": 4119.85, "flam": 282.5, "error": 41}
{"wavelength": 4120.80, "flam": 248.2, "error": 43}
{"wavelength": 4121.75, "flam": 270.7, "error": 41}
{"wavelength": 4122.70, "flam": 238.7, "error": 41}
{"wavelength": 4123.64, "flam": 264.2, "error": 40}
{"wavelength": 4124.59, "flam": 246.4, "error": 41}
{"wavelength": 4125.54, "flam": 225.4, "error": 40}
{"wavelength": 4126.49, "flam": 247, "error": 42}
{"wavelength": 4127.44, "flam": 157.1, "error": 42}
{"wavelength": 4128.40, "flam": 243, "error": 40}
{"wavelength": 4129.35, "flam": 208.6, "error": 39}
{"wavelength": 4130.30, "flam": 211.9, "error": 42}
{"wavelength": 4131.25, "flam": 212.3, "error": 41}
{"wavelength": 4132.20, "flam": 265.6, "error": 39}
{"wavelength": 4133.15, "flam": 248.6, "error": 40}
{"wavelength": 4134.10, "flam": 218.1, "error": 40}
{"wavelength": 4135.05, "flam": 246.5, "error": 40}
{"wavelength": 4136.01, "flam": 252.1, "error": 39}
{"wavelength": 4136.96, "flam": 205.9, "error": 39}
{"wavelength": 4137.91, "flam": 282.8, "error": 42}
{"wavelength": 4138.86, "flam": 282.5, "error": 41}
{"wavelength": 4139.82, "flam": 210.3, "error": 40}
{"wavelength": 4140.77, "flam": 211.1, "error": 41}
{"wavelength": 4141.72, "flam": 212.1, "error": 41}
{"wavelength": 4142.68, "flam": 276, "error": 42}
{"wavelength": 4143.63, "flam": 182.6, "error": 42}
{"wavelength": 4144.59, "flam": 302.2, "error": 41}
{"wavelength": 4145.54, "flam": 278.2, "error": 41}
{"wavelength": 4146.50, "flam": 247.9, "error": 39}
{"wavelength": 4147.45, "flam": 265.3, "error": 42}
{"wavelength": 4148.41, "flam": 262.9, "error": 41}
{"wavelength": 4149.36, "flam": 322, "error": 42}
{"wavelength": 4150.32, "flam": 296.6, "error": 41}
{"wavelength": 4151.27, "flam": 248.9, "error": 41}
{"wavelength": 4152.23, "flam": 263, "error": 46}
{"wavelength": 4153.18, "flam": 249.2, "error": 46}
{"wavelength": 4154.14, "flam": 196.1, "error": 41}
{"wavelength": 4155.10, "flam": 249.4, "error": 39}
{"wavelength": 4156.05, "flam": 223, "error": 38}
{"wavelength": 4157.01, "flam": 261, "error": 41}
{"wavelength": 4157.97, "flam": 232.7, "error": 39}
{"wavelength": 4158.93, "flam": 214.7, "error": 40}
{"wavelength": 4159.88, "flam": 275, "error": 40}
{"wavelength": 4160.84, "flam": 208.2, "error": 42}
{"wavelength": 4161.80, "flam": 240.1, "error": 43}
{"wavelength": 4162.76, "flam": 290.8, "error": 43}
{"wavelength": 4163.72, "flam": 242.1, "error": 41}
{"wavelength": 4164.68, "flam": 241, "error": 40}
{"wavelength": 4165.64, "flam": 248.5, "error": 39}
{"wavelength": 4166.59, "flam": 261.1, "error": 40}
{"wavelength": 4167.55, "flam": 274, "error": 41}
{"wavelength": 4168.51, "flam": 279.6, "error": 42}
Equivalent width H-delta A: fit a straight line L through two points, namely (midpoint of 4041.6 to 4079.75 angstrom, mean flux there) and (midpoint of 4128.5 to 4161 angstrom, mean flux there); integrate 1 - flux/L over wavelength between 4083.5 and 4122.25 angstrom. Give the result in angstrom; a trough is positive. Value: 7.62 angstrom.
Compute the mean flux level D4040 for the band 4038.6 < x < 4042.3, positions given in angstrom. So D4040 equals 228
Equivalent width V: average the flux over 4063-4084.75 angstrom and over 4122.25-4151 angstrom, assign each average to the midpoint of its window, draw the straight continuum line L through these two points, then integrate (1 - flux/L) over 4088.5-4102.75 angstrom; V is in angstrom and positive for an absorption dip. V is 3.8 angstrom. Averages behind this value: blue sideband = 246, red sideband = 244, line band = 180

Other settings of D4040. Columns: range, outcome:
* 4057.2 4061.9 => 253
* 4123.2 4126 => 245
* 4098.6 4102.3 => 163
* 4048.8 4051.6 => 269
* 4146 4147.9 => 257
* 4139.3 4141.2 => 212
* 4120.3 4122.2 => 259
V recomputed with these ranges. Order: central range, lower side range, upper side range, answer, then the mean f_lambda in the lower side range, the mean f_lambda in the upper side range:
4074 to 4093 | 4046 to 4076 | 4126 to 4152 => 0.90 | 251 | 245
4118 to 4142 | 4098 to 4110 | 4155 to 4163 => -4.06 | 165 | 242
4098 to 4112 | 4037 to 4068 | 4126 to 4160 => 4.30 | 247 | 243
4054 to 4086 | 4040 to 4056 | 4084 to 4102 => -4.70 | 242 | 192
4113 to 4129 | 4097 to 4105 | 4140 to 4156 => -3.46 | 147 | 252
